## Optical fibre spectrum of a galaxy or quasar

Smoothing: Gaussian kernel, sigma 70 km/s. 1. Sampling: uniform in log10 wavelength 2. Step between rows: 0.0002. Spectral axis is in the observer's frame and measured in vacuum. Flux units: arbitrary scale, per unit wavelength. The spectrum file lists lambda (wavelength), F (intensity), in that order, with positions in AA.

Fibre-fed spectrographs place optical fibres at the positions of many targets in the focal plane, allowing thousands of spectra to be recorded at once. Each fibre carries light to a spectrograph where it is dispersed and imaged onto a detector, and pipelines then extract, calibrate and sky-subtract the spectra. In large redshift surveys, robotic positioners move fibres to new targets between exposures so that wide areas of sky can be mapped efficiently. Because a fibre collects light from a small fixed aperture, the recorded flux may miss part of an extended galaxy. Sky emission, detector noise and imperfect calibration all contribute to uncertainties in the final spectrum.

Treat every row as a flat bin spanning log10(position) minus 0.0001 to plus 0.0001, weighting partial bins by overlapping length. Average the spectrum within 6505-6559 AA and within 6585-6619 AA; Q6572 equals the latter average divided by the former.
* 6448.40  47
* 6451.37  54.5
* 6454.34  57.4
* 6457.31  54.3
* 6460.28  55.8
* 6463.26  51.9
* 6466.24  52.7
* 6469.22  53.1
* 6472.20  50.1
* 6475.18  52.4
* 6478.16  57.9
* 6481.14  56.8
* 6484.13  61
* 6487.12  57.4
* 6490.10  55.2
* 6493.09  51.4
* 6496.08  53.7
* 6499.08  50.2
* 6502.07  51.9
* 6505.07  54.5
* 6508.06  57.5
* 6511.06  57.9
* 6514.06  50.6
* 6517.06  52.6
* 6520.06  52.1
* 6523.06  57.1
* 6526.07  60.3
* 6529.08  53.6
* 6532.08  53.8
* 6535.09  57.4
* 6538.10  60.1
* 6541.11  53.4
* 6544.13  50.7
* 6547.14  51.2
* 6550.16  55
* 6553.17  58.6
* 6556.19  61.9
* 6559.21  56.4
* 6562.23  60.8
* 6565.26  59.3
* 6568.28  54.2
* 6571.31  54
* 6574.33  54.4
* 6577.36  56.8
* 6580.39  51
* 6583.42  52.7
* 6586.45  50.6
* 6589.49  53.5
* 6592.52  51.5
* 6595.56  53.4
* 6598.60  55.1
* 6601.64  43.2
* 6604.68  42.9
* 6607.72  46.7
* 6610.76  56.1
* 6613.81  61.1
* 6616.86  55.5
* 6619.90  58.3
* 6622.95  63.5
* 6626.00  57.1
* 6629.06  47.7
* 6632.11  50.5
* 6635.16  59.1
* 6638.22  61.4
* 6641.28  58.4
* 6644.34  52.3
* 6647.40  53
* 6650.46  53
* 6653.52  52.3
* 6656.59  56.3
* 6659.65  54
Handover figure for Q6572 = 0.9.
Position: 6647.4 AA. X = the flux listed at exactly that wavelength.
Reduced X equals 53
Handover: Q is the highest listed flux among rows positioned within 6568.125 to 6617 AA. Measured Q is 61.1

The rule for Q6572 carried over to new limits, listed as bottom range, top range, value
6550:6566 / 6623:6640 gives 0.95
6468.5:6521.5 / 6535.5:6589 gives 1.02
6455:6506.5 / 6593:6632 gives 0.98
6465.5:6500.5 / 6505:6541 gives 1.02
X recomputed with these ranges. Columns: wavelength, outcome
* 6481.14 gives 56.8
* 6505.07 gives 54.5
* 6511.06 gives 57.9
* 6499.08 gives 50.2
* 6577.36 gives 56.8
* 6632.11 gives 50.5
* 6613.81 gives 61.1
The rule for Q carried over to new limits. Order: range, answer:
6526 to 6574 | 61.9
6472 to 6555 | 61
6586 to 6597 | 53.5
